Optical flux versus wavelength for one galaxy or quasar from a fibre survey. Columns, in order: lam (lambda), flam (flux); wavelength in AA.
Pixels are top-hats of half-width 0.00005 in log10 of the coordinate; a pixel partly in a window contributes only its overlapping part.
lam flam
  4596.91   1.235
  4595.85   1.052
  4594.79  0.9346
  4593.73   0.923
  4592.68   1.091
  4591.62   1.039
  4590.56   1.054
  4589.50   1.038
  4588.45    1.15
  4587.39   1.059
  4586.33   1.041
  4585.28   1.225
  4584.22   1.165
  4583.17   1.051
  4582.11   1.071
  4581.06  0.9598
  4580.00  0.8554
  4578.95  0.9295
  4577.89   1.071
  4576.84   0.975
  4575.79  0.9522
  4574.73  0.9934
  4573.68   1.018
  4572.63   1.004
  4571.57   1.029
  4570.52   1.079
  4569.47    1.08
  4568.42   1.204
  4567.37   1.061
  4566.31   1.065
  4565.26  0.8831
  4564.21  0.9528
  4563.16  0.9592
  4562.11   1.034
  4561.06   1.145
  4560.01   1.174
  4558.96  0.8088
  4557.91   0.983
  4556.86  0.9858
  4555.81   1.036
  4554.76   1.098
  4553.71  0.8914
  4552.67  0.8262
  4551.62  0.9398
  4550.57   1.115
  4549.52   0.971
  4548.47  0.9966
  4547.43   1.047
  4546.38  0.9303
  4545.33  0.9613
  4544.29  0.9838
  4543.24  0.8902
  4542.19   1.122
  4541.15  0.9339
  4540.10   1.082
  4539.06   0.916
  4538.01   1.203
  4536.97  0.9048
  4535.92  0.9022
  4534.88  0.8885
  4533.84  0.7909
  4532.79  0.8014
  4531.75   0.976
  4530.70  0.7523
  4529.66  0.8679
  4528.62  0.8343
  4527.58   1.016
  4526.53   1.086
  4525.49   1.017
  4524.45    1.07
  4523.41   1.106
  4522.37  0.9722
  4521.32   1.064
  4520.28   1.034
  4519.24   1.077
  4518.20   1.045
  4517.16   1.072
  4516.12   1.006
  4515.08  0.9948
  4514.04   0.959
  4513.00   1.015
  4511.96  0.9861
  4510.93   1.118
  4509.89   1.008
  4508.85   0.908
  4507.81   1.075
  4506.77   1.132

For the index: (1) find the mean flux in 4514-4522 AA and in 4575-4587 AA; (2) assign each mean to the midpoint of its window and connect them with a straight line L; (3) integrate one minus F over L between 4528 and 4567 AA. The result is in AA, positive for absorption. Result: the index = 2.5 AA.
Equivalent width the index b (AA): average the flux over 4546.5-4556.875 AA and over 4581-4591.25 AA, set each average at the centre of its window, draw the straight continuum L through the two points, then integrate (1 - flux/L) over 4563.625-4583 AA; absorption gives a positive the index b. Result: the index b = 0.7 AA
